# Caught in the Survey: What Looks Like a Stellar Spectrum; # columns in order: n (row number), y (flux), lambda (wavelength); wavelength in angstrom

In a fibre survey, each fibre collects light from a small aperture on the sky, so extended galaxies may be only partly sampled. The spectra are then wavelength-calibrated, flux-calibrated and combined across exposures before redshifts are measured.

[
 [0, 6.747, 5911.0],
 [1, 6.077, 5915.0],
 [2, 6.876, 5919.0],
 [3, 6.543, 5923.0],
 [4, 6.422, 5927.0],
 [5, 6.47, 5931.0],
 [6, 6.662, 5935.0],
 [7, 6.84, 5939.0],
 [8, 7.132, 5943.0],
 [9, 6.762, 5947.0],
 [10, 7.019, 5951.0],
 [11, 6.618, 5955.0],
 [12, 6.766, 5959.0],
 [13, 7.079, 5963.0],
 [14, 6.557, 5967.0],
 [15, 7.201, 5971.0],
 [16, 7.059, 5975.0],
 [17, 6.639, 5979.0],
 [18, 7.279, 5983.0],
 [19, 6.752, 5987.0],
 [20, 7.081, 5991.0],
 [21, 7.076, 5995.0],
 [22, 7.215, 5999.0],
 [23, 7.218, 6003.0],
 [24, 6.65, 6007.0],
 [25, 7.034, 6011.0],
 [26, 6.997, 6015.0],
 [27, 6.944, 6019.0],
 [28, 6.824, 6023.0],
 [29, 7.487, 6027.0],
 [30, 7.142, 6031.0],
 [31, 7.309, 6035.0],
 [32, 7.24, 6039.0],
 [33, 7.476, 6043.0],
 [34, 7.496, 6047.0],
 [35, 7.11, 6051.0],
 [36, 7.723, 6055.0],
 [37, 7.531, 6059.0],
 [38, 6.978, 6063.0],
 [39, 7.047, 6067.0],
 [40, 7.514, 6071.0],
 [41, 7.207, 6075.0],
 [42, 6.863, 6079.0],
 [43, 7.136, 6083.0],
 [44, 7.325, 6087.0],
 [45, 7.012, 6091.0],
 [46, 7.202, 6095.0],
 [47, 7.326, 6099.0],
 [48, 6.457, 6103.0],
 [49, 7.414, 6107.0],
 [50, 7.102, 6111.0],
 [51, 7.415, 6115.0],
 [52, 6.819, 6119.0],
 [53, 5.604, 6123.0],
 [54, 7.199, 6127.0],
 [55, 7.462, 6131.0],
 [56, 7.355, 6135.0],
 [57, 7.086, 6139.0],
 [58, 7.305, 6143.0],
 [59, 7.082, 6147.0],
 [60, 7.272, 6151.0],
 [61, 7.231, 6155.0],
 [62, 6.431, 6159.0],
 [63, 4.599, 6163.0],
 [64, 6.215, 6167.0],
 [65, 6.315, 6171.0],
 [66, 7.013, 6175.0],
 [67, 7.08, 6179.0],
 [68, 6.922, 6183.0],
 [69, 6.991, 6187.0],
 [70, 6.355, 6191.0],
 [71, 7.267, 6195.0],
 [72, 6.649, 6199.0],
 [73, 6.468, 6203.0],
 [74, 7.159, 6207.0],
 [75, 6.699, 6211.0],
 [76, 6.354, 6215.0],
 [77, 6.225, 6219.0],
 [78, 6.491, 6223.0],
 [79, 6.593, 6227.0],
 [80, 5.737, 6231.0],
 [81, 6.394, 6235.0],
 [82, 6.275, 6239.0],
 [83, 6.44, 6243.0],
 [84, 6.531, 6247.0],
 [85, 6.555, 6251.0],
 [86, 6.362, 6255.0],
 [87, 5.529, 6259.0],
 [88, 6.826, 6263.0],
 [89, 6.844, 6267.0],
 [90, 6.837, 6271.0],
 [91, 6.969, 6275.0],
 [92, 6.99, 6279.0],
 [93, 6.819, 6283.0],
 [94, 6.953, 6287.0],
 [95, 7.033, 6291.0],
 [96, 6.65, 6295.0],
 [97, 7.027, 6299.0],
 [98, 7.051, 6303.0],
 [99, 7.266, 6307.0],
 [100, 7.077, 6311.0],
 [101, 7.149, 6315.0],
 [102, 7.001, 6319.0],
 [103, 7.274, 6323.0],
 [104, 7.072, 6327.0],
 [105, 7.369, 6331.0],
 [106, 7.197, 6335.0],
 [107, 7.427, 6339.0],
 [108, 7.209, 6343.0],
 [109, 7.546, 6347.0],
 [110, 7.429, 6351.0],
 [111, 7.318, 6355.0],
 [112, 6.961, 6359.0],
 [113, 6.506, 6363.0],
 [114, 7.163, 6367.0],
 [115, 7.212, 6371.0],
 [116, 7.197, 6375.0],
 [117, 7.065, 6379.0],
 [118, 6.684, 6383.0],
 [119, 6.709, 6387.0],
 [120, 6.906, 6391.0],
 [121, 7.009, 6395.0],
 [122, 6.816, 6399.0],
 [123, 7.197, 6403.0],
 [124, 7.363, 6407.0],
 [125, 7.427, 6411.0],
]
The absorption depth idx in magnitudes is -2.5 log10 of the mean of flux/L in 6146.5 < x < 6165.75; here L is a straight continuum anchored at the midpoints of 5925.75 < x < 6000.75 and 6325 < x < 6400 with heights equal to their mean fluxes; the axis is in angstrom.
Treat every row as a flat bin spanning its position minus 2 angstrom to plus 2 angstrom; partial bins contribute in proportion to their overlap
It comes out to 0.08 mag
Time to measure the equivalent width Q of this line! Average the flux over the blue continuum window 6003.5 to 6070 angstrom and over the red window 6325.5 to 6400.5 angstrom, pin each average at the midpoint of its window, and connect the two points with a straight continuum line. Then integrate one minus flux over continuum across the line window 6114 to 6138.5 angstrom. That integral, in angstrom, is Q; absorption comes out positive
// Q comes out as 0.7 angstrom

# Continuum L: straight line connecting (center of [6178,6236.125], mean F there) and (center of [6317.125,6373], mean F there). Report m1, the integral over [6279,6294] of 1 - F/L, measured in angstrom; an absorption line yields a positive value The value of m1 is 0.1 angstrom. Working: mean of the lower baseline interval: 6.62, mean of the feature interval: 6.92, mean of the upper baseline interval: 7.19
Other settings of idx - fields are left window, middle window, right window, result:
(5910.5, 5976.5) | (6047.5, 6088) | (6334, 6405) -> -0.062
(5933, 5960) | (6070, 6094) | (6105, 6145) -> -0.022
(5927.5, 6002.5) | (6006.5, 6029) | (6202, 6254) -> -0.032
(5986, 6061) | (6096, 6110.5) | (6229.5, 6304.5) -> -0.012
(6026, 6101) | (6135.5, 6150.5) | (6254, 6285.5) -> -0.024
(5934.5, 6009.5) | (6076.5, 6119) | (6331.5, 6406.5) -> -0.020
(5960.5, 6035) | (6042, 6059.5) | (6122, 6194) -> -0.079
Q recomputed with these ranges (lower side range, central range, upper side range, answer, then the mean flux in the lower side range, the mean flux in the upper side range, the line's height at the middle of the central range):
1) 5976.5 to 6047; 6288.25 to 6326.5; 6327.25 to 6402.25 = 0.2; 7.09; 7.1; 7.1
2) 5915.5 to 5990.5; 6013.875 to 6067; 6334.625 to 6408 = -2.9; 6.81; 7.1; 6.87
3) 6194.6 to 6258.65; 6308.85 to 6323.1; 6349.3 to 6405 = -0.7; 6.47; 7.01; 6.79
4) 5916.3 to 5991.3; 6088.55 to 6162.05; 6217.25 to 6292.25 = -3.8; 6.82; 6.54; 6.66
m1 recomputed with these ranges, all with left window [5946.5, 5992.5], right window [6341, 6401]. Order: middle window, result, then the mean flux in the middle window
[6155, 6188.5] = 2.4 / 6.48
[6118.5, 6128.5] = 0.7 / 6.47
